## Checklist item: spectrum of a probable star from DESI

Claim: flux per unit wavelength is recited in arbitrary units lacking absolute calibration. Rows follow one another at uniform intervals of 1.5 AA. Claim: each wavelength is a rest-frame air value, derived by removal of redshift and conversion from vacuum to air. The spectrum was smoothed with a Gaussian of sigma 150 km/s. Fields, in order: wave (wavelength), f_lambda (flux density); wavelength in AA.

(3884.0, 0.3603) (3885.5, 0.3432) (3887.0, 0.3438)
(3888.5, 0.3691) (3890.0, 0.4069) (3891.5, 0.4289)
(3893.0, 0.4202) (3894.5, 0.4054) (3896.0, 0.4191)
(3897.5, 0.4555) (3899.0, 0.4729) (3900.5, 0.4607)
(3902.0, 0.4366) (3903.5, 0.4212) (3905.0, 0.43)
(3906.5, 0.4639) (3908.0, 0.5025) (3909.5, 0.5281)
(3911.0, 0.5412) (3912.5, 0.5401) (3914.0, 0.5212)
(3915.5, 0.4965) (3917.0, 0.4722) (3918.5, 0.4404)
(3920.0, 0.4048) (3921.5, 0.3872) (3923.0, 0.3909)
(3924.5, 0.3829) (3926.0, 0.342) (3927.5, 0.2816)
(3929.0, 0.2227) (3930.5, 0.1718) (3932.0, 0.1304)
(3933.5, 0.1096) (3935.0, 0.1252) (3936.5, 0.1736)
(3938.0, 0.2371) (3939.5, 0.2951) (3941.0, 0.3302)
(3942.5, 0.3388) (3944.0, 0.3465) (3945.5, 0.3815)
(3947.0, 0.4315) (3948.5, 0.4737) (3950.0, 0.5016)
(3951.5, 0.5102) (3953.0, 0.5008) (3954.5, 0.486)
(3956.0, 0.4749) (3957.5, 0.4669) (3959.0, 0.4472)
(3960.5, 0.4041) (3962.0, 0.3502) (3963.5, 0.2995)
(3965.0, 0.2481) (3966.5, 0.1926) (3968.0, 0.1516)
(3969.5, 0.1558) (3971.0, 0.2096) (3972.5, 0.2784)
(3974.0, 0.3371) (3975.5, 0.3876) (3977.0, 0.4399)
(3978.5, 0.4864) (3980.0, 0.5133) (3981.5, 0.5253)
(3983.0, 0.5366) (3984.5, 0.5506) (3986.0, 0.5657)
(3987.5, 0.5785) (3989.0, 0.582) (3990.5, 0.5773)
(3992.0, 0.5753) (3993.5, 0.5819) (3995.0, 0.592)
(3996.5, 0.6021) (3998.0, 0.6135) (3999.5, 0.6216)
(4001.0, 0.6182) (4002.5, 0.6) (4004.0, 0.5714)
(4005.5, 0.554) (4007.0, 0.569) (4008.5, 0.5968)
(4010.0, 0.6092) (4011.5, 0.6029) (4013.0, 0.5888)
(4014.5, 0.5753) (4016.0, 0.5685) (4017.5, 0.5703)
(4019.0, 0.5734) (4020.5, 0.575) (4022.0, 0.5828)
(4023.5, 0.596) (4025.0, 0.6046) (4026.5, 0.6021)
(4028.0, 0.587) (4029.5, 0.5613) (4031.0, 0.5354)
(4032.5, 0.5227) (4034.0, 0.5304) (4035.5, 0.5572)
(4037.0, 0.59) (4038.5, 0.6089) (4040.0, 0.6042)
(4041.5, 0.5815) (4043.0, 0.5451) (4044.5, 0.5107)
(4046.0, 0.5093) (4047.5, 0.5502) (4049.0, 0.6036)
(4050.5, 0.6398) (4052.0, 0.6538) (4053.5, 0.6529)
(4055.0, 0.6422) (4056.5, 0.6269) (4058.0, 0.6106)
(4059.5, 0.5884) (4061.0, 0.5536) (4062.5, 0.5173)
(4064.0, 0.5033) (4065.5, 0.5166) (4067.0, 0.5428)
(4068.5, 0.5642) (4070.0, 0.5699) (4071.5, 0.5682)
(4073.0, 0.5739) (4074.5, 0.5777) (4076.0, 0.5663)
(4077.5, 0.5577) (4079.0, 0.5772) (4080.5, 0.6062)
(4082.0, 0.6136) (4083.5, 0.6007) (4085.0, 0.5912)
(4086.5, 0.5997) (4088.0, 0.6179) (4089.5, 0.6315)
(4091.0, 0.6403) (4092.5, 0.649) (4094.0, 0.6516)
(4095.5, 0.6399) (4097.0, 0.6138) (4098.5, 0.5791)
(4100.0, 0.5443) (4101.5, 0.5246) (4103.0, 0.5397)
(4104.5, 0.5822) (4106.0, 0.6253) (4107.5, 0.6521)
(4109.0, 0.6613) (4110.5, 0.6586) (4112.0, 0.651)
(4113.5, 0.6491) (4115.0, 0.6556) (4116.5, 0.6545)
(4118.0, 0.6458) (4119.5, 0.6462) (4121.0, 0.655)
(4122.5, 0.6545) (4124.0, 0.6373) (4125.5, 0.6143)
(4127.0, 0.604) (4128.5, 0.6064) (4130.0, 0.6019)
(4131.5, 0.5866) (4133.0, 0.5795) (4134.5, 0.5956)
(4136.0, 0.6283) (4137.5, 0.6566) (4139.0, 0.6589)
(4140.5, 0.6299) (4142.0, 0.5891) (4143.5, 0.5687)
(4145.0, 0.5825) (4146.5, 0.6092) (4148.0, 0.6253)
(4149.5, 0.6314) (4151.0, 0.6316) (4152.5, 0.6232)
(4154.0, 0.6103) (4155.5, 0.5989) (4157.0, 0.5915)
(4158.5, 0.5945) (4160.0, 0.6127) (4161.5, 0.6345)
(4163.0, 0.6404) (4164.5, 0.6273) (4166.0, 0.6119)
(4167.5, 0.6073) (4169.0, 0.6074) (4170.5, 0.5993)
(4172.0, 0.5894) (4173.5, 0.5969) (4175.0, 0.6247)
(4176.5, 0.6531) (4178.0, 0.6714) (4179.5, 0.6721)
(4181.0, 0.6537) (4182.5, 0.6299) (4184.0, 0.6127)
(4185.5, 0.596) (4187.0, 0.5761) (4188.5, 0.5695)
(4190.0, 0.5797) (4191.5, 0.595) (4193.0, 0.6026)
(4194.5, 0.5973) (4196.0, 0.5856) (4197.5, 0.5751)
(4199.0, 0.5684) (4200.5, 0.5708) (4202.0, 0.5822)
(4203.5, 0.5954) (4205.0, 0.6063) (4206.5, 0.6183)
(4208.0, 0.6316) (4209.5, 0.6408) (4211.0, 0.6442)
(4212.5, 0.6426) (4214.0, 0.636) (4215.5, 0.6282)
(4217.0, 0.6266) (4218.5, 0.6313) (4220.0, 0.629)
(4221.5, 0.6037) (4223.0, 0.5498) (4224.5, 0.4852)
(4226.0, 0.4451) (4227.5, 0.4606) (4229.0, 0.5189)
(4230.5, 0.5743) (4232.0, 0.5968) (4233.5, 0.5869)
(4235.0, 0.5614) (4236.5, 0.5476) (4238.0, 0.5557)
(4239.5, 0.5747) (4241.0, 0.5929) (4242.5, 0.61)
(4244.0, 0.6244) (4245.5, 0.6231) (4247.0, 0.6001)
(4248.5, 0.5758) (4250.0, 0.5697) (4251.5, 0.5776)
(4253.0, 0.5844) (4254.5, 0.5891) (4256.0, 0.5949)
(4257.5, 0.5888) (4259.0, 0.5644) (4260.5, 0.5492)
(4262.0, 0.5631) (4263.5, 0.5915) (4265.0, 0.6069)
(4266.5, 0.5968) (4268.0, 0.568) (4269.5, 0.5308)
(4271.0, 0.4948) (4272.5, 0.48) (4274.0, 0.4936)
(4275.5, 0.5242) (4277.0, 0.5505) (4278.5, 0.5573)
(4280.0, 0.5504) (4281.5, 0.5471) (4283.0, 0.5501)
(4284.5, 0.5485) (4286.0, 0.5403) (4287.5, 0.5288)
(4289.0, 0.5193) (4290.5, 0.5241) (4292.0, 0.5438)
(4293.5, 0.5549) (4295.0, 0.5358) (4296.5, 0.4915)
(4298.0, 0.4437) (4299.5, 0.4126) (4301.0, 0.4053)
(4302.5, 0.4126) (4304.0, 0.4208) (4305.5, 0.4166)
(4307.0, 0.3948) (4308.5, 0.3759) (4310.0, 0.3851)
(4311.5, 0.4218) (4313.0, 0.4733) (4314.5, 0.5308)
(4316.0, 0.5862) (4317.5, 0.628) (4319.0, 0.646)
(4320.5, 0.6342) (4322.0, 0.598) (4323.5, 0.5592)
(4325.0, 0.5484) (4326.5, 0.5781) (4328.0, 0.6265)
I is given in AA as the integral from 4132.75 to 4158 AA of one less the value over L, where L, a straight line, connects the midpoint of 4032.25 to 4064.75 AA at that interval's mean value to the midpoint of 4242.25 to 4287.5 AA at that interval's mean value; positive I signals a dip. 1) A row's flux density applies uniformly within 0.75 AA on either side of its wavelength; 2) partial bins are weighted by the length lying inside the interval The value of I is -1.8 AA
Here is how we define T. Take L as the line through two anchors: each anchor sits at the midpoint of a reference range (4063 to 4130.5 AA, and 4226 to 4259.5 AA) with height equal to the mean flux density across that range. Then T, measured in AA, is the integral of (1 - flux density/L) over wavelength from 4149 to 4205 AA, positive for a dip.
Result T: -2.0 AA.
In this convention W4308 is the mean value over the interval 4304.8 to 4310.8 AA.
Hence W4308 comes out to 0.393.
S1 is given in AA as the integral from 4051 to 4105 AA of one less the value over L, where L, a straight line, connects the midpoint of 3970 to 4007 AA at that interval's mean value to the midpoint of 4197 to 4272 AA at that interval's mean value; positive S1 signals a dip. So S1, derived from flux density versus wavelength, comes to -4.7 AA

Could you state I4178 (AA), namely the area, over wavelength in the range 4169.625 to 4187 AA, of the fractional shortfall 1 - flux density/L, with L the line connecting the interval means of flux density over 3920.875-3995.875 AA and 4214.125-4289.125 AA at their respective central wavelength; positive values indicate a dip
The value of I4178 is -3.56 AA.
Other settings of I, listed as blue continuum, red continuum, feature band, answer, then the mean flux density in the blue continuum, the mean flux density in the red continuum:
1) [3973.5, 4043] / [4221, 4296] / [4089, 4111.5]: -2.1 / 0.564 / 0.556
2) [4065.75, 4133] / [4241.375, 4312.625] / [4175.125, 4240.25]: -4.0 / 0.608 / 0.526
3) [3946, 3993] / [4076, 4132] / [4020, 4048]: -2.6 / 0.428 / 0.616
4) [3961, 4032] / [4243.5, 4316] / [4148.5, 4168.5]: -3.9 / 0.506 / 0.524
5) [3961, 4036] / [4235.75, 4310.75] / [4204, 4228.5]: -3.0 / 0.508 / 0.532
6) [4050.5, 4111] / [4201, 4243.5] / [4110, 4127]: -1.5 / 0.595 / 0.585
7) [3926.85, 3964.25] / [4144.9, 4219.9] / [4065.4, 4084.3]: -3.3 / 0.34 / 0.613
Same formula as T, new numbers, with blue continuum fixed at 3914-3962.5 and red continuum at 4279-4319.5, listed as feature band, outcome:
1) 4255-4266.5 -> -2.39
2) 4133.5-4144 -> -4.39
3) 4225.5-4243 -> -3.02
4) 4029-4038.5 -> -3.74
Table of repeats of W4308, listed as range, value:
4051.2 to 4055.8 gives 0.649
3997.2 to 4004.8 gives 0.605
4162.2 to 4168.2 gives 0.622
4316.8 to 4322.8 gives 0.626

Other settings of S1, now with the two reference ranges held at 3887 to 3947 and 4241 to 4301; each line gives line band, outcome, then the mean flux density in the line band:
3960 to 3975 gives 5.2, 0.262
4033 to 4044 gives -3.4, 0.571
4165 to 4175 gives -2.1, 0.604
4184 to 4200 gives -2.3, 0.586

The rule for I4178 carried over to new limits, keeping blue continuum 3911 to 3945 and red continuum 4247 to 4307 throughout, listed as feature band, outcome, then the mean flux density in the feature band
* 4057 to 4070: -4.6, 0.552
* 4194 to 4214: -4.8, 0.606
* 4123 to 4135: -4.3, 0.604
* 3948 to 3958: -4.2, 0.489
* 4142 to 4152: -3.3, 0.607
